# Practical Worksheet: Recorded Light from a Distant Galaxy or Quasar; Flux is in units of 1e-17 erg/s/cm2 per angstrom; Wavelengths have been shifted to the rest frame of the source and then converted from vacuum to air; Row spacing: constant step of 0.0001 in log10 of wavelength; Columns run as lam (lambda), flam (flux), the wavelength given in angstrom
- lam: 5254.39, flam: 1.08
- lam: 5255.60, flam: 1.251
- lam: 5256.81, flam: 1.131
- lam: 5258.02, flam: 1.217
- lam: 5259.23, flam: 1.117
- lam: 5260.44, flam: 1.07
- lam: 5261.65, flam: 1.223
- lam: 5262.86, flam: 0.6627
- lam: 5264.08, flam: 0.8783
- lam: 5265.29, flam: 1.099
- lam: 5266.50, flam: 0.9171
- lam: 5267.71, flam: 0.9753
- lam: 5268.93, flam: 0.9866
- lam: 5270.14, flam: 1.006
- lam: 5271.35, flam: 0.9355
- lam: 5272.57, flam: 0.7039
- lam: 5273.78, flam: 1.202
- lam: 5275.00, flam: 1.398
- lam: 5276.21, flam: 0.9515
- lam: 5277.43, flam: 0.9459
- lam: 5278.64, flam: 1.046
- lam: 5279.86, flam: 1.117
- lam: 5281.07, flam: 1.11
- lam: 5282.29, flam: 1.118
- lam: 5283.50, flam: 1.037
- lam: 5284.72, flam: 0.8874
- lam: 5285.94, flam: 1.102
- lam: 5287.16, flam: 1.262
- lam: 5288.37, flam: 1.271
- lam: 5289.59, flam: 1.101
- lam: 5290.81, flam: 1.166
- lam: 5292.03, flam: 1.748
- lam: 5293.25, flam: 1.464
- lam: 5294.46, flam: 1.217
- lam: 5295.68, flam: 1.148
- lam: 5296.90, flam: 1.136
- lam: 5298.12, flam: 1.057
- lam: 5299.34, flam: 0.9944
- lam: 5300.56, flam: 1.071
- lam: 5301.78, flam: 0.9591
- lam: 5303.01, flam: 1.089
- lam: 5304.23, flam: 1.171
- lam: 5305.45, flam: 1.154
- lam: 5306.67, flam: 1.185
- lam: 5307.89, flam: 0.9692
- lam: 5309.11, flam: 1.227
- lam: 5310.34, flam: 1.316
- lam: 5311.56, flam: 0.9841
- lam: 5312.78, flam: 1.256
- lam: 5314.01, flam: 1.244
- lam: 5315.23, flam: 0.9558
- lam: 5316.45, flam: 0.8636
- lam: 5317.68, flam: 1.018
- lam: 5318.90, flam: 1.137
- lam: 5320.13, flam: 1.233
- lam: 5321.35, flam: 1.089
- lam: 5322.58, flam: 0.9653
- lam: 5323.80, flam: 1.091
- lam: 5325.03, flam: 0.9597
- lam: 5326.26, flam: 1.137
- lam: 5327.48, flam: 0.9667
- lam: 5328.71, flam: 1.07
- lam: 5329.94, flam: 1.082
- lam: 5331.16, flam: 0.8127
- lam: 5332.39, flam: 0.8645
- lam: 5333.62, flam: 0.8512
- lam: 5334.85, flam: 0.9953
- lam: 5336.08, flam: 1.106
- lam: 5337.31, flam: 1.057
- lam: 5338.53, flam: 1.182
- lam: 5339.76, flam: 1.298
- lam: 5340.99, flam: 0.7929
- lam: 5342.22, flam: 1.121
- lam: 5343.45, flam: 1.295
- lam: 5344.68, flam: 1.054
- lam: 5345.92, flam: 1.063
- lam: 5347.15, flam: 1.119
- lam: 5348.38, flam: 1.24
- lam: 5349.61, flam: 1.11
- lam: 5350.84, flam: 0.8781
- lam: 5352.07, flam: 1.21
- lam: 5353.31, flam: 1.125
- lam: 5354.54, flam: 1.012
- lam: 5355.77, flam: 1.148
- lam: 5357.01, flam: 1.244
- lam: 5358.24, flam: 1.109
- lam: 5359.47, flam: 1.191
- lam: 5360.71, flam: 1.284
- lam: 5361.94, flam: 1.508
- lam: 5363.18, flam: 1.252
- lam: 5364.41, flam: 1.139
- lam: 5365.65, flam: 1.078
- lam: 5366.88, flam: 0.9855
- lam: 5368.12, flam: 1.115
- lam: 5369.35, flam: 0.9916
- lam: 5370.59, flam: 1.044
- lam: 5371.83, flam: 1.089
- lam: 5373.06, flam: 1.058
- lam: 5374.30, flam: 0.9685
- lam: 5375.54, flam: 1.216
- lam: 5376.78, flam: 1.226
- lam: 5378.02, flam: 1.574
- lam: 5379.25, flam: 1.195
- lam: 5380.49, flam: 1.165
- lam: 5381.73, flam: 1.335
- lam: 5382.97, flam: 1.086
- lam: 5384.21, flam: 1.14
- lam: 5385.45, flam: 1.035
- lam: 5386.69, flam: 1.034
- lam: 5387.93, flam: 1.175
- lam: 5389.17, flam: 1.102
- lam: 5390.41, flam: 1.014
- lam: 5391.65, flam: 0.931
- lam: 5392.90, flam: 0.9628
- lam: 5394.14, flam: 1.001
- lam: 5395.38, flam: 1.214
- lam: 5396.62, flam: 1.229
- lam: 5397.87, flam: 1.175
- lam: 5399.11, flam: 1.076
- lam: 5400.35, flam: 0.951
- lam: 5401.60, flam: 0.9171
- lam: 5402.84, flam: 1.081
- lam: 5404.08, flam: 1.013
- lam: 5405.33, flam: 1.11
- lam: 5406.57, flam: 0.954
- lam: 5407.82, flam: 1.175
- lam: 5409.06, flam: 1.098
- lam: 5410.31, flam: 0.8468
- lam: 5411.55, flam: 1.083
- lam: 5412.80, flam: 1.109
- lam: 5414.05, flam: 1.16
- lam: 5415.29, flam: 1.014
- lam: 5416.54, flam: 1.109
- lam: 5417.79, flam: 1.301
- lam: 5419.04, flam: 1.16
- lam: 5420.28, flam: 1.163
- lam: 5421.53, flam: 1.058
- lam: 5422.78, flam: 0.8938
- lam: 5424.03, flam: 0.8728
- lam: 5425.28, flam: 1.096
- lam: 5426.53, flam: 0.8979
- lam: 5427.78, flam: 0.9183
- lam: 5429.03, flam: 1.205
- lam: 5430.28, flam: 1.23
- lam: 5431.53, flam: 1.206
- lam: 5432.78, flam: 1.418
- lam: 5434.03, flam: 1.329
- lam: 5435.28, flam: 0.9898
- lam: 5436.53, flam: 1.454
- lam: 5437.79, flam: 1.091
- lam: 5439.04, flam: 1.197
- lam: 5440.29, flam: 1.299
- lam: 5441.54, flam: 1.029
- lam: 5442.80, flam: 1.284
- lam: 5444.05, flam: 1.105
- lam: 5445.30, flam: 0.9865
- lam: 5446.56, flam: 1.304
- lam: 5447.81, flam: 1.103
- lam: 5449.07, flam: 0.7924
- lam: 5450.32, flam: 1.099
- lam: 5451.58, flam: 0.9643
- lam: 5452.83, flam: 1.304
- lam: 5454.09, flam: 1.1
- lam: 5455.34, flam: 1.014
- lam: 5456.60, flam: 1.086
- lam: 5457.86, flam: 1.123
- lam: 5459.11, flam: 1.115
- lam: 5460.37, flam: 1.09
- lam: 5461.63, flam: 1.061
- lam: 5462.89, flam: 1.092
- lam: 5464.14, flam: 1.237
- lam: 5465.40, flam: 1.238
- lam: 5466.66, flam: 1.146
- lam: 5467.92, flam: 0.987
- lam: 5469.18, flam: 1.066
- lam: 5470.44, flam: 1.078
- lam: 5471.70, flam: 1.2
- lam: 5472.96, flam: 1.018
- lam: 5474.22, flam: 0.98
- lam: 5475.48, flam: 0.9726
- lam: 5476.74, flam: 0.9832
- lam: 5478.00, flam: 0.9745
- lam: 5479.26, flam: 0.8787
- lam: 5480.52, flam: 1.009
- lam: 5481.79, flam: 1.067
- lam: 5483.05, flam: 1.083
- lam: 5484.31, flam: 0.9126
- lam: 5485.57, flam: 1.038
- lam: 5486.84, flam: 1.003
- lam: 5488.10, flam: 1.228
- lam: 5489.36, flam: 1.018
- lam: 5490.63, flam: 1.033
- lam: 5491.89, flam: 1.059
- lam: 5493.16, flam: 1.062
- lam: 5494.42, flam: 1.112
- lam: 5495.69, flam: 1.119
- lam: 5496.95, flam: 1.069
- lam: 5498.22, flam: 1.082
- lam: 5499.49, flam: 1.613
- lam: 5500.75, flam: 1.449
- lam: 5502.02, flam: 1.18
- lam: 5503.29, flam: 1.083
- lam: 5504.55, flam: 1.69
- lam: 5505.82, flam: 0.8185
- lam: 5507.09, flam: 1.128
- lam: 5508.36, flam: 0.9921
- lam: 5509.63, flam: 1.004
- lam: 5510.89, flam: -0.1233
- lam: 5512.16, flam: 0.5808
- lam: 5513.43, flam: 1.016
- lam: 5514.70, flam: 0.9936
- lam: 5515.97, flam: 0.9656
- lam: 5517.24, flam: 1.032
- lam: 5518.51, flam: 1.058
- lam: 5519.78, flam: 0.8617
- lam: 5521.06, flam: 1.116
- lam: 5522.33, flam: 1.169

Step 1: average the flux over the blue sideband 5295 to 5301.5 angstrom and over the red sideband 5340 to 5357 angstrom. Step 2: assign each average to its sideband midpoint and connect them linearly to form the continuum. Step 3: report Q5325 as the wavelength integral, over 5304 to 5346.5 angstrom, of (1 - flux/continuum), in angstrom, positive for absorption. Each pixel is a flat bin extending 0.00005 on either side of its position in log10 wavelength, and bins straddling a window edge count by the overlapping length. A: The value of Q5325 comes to 0.6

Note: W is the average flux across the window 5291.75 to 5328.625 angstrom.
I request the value 1.12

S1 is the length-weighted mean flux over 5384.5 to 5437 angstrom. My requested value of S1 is 1.09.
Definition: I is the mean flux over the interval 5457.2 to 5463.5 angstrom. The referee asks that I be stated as 1.1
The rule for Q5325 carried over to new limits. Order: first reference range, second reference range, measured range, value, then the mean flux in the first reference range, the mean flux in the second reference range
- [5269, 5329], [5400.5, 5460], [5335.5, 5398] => -1.5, 1.11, 1.1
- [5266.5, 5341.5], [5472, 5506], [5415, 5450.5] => -1.0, 1.08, 1.1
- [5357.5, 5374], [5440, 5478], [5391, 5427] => 1.9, 1.14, 1.09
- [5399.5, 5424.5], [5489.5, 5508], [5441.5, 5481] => 1.5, 1.05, 1.17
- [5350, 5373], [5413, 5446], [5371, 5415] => 1.3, 1.13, 1.13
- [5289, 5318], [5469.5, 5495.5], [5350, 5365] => -0.8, 1.15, 1.04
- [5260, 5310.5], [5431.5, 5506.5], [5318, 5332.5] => 0.8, 1.1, 1.12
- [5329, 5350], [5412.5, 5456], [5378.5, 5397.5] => -0.4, 1.06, 1.12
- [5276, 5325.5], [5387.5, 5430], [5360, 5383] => -2.0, 1.12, 1.06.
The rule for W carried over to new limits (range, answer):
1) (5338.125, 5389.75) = 1.14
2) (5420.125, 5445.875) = 1.13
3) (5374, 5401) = 1.13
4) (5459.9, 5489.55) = 1.06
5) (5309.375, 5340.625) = 1.06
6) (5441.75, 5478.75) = 1.08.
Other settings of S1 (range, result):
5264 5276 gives 1.01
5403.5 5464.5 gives 1.11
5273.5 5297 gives 1.17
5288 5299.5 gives 1.24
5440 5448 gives 1.16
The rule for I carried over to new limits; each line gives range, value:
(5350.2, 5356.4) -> 1.07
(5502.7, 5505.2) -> 1.39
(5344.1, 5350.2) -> 1.12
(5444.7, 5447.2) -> 1.15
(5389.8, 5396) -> 1.02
